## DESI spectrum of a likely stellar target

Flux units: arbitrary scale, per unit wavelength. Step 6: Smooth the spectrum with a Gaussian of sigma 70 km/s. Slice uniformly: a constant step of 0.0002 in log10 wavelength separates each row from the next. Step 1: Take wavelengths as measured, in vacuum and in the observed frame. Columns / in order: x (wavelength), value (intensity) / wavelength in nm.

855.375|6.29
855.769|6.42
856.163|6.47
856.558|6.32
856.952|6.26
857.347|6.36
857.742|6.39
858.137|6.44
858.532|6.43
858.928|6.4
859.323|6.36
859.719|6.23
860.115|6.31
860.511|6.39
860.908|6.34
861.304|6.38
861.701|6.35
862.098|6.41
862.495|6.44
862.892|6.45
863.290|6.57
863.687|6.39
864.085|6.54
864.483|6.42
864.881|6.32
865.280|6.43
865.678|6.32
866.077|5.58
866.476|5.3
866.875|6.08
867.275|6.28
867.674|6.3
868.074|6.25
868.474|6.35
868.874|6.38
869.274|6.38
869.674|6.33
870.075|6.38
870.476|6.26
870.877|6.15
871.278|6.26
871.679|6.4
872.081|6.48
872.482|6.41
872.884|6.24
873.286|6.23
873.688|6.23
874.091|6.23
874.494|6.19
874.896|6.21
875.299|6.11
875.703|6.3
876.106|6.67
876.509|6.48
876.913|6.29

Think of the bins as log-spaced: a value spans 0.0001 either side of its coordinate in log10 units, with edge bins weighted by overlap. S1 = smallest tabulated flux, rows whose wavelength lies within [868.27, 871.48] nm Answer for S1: 6.15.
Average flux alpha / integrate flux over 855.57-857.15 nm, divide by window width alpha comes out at 6.37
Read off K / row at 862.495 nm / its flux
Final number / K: 6.44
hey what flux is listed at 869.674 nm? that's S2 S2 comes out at 6.33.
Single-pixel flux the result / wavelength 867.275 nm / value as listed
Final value 6.28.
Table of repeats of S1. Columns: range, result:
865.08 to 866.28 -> 5.58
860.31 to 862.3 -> 6.34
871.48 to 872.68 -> 6.4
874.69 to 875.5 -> 6.11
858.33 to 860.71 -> 6.23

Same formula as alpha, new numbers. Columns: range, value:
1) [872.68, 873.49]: 6.24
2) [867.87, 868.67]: 6.3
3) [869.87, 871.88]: 6.29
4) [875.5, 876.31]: 6.49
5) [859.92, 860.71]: 6.35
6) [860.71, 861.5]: 6.36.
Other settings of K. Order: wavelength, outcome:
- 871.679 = 6.4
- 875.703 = 6.3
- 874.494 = 6.19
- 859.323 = 6.36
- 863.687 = 6.39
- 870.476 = 6.26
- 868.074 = 6.25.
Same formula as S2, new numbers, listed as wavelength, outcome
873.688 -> 6.23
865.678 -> 6.32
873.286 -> 6.23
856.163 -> 6.47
